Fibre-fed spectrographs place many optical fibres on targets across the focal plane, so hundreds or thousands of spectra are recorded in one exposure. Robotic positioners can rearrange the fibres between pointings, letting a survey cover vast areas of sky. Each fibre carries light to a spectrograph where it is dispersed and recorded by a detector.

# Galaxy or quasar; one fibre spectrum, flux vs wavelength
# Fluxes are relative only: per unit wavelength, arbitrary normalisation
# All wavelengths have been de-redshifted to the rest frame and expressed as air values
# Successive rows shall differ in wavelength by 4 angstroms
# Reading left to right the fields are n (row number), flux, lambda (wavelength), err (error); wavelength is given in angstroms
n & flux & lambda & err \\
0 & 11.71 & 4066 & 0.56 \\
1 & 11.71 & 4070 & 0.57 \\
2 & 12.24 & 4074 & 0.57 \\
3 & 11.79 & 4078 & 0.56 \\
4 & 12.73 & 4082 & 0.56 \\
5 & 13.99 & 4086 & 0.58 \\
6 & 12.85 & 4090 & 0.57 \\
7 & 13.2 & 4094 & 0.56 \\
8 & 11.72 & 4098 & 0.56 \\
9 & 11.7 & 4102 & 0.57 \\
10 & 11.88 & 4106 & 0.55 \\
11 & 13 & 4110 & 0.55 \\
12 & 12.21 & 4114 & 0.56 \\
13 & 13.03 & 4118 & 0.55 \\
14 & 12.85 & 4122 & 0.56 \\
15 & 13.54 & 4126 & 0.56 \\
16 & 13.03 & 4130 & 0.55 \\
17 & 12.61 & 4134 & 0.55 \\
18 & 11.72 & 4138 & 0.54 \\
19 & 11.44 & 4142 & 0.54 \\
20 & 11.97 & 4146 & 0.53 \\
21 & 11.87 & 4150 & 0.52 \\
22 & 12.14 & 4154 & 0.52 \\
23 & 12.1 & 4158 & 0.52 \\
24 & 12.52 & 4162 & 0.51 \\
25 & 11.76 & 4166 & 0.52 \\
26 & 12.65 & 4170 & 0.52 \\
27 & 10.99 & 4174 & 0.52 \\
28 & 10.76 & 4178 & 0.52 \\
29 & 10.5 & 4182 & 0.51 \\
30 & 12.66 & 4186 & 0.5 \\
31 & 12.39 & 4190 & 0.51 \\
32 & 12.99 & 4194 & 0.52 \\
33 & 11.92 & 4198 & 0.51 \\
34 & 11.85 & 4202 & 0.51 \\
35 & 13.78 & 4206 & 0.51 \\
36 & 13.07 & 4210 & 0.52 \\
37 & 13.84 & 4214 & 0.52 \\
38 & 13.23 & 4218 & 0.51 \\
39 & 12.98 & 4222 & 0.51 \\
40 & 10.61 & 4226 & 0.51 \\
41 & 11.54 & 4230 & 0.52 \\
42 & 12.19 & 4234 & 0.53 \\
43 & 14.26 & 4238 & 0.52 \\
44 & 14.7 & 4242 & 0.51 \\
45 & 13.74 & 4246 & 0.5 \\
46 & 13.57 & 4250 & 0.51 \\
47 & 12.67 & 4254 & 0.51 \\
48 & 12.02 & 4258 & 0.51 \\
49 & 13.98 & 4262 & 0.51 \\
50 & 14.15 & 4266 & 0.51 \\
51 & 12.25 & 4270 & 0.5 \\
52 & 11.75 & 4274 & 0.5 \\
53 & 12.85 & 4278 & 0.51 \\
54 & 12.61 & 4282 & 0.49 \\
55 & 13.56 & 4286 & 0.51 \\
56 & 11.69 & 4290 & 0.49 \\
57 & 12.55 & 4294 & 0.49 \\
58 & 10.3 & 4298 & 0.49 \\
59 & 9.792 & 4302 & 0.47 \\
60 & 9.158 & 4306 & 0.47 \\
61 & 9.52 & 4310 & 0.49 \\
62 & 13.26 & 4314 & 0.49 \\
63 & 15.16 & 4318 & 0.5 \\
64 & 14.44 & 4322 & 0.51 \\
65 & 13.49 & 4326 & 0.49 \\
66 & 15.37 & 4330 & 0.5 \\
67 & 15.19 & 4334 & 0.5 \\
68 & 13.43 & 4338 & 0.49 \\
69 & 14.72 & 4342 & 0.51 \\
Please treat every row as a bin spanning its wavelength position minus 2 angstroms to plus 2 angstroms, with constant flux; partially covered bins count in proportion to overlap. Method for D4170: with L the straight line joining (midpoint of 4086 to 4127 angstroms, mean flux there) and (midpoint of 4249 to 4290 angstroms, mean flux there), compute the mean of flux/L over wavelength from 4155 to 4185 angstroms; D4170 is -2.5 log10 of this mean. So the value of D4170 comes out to 0.095 mag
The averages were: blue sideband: 12.6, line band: 11.7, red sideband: 12.9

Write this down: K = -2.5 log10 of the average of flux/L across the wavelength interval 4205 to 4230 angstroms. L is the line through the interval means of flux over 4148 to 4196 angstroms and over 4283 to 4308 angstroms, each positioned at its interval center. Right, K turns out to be -0.097 mag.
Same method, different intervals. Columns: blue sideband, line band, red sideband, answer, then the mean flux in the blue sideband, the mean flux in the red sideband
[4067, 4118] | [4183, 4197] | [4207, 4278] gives 0.03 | 12.4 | 13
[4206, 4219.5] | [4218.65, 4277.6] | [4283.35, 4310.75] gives -0.04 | 13.4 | 11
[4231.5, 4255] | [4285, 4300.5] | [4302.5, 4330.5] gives 0.09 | 13.5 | 12.6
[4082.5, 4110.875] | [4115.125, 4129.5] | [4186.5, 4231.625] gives -0.04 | 12.6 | 12.6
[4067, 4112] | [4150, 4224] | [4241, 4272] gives 0.05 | 12.4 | 13.3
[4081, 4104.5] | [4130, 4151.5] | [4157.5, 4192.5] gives 0.01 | 12.7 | 11.8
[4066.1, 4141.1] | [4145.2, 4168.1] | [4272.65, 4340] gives 0.04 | 12.5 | 12.6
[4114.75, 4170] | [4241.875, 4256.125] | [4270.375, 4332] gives -0.10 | 12.4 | 12.4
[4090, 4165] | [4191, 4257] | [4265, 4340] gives -0.03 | 12.4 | 12.6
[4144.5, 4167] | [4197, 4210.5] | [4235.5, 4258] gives 0.02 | 12.1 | 13.6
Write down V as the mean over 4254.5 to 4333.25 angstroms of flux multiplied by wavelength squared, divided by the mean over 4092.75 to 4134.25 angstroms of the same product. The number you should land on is 1.1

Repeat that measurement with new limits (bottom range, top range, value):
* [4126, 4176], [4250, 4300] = 1.10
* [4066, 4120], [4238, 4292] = 1.14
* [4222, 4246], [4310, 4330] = 1.12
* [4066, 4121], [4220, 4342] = 1.12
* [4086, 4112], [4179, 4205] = 1.01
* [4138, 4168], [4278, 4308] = 1.03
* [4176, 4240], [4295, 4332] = 1.04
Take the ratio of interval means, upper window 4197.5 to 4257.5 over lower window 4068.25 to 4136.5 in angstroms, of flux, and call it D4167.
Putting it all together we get 1.0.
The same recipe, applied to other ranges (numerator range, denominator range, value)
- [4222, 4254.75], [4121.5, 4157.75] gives 1.05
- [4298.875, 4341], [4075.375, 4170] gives 1.03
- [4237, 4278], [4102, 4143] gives 1.06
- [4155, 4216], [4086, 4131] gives 0.97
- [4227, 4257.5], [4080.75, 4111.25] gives 1.04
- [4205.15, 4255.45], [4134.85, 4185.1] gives 1.11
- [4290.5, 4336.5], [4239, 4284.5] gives 0.95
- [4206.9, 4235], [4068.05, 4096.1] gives 0.99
